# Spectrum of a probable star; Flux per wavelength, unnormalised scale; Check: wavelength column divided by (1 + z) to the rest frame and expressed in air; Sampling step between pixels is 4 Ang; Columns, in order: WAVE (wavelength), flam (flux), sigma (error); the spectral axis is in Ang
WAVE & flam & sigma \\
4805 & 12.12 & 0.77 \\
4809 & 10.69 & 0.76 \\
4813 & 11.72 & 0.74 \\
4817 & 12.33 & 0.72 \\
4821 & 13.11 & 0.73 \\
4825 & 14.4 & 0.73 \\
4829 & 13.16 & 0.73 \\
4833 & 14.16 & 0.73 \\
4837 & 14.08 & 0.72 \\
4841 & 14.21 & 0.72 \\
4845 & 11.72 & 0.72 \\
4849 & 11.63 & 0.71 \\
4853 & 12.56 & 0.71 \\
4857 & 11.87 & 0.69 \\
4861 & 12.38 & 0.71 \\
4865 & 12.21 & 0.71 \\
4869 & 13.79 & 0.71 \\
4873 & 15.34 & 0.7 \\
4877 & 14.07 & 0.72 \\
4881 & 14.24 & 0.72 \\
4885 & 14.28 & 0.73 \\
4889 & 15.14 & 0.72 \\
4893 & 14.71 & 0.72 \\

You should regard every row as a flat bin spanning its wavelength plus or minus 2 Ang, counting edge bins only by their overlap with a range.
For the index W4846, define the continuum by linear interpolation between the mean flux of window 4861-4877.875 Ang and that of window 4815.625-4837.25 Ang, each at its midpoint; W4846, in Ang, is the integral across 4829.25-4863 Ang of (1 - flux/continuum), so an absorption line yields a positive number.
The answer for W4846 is 1.9 Ang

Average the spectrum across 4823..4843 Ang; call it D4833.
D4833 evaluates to 14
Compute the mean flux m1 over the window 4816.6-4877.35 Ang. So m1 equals 13.2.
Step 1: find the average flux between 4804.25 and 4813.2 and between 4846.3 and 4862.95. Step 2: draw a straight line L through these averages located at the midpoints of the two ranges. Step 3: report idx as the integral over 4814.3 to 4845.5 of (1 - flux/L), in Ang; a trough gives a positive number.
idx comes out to -4.6 Ang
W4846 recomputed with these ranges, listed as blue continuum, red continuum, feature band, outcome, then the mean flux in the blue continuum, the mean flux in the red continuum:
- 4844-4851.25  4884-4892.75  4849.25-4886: -0.3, 11.7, 14.8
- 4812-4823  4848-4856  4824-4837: -1.7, 12.4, 12.1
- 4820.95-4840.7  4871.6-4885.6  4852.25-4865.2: 1.8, 13.9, 14.5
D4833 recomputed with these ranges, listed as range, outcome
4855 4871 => 12.6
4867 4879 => 14.4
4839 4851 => 12.5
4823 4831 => 13.8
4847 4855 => 12.1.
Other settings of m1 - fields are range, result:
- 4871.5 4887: 14.5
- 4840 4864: 12.3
